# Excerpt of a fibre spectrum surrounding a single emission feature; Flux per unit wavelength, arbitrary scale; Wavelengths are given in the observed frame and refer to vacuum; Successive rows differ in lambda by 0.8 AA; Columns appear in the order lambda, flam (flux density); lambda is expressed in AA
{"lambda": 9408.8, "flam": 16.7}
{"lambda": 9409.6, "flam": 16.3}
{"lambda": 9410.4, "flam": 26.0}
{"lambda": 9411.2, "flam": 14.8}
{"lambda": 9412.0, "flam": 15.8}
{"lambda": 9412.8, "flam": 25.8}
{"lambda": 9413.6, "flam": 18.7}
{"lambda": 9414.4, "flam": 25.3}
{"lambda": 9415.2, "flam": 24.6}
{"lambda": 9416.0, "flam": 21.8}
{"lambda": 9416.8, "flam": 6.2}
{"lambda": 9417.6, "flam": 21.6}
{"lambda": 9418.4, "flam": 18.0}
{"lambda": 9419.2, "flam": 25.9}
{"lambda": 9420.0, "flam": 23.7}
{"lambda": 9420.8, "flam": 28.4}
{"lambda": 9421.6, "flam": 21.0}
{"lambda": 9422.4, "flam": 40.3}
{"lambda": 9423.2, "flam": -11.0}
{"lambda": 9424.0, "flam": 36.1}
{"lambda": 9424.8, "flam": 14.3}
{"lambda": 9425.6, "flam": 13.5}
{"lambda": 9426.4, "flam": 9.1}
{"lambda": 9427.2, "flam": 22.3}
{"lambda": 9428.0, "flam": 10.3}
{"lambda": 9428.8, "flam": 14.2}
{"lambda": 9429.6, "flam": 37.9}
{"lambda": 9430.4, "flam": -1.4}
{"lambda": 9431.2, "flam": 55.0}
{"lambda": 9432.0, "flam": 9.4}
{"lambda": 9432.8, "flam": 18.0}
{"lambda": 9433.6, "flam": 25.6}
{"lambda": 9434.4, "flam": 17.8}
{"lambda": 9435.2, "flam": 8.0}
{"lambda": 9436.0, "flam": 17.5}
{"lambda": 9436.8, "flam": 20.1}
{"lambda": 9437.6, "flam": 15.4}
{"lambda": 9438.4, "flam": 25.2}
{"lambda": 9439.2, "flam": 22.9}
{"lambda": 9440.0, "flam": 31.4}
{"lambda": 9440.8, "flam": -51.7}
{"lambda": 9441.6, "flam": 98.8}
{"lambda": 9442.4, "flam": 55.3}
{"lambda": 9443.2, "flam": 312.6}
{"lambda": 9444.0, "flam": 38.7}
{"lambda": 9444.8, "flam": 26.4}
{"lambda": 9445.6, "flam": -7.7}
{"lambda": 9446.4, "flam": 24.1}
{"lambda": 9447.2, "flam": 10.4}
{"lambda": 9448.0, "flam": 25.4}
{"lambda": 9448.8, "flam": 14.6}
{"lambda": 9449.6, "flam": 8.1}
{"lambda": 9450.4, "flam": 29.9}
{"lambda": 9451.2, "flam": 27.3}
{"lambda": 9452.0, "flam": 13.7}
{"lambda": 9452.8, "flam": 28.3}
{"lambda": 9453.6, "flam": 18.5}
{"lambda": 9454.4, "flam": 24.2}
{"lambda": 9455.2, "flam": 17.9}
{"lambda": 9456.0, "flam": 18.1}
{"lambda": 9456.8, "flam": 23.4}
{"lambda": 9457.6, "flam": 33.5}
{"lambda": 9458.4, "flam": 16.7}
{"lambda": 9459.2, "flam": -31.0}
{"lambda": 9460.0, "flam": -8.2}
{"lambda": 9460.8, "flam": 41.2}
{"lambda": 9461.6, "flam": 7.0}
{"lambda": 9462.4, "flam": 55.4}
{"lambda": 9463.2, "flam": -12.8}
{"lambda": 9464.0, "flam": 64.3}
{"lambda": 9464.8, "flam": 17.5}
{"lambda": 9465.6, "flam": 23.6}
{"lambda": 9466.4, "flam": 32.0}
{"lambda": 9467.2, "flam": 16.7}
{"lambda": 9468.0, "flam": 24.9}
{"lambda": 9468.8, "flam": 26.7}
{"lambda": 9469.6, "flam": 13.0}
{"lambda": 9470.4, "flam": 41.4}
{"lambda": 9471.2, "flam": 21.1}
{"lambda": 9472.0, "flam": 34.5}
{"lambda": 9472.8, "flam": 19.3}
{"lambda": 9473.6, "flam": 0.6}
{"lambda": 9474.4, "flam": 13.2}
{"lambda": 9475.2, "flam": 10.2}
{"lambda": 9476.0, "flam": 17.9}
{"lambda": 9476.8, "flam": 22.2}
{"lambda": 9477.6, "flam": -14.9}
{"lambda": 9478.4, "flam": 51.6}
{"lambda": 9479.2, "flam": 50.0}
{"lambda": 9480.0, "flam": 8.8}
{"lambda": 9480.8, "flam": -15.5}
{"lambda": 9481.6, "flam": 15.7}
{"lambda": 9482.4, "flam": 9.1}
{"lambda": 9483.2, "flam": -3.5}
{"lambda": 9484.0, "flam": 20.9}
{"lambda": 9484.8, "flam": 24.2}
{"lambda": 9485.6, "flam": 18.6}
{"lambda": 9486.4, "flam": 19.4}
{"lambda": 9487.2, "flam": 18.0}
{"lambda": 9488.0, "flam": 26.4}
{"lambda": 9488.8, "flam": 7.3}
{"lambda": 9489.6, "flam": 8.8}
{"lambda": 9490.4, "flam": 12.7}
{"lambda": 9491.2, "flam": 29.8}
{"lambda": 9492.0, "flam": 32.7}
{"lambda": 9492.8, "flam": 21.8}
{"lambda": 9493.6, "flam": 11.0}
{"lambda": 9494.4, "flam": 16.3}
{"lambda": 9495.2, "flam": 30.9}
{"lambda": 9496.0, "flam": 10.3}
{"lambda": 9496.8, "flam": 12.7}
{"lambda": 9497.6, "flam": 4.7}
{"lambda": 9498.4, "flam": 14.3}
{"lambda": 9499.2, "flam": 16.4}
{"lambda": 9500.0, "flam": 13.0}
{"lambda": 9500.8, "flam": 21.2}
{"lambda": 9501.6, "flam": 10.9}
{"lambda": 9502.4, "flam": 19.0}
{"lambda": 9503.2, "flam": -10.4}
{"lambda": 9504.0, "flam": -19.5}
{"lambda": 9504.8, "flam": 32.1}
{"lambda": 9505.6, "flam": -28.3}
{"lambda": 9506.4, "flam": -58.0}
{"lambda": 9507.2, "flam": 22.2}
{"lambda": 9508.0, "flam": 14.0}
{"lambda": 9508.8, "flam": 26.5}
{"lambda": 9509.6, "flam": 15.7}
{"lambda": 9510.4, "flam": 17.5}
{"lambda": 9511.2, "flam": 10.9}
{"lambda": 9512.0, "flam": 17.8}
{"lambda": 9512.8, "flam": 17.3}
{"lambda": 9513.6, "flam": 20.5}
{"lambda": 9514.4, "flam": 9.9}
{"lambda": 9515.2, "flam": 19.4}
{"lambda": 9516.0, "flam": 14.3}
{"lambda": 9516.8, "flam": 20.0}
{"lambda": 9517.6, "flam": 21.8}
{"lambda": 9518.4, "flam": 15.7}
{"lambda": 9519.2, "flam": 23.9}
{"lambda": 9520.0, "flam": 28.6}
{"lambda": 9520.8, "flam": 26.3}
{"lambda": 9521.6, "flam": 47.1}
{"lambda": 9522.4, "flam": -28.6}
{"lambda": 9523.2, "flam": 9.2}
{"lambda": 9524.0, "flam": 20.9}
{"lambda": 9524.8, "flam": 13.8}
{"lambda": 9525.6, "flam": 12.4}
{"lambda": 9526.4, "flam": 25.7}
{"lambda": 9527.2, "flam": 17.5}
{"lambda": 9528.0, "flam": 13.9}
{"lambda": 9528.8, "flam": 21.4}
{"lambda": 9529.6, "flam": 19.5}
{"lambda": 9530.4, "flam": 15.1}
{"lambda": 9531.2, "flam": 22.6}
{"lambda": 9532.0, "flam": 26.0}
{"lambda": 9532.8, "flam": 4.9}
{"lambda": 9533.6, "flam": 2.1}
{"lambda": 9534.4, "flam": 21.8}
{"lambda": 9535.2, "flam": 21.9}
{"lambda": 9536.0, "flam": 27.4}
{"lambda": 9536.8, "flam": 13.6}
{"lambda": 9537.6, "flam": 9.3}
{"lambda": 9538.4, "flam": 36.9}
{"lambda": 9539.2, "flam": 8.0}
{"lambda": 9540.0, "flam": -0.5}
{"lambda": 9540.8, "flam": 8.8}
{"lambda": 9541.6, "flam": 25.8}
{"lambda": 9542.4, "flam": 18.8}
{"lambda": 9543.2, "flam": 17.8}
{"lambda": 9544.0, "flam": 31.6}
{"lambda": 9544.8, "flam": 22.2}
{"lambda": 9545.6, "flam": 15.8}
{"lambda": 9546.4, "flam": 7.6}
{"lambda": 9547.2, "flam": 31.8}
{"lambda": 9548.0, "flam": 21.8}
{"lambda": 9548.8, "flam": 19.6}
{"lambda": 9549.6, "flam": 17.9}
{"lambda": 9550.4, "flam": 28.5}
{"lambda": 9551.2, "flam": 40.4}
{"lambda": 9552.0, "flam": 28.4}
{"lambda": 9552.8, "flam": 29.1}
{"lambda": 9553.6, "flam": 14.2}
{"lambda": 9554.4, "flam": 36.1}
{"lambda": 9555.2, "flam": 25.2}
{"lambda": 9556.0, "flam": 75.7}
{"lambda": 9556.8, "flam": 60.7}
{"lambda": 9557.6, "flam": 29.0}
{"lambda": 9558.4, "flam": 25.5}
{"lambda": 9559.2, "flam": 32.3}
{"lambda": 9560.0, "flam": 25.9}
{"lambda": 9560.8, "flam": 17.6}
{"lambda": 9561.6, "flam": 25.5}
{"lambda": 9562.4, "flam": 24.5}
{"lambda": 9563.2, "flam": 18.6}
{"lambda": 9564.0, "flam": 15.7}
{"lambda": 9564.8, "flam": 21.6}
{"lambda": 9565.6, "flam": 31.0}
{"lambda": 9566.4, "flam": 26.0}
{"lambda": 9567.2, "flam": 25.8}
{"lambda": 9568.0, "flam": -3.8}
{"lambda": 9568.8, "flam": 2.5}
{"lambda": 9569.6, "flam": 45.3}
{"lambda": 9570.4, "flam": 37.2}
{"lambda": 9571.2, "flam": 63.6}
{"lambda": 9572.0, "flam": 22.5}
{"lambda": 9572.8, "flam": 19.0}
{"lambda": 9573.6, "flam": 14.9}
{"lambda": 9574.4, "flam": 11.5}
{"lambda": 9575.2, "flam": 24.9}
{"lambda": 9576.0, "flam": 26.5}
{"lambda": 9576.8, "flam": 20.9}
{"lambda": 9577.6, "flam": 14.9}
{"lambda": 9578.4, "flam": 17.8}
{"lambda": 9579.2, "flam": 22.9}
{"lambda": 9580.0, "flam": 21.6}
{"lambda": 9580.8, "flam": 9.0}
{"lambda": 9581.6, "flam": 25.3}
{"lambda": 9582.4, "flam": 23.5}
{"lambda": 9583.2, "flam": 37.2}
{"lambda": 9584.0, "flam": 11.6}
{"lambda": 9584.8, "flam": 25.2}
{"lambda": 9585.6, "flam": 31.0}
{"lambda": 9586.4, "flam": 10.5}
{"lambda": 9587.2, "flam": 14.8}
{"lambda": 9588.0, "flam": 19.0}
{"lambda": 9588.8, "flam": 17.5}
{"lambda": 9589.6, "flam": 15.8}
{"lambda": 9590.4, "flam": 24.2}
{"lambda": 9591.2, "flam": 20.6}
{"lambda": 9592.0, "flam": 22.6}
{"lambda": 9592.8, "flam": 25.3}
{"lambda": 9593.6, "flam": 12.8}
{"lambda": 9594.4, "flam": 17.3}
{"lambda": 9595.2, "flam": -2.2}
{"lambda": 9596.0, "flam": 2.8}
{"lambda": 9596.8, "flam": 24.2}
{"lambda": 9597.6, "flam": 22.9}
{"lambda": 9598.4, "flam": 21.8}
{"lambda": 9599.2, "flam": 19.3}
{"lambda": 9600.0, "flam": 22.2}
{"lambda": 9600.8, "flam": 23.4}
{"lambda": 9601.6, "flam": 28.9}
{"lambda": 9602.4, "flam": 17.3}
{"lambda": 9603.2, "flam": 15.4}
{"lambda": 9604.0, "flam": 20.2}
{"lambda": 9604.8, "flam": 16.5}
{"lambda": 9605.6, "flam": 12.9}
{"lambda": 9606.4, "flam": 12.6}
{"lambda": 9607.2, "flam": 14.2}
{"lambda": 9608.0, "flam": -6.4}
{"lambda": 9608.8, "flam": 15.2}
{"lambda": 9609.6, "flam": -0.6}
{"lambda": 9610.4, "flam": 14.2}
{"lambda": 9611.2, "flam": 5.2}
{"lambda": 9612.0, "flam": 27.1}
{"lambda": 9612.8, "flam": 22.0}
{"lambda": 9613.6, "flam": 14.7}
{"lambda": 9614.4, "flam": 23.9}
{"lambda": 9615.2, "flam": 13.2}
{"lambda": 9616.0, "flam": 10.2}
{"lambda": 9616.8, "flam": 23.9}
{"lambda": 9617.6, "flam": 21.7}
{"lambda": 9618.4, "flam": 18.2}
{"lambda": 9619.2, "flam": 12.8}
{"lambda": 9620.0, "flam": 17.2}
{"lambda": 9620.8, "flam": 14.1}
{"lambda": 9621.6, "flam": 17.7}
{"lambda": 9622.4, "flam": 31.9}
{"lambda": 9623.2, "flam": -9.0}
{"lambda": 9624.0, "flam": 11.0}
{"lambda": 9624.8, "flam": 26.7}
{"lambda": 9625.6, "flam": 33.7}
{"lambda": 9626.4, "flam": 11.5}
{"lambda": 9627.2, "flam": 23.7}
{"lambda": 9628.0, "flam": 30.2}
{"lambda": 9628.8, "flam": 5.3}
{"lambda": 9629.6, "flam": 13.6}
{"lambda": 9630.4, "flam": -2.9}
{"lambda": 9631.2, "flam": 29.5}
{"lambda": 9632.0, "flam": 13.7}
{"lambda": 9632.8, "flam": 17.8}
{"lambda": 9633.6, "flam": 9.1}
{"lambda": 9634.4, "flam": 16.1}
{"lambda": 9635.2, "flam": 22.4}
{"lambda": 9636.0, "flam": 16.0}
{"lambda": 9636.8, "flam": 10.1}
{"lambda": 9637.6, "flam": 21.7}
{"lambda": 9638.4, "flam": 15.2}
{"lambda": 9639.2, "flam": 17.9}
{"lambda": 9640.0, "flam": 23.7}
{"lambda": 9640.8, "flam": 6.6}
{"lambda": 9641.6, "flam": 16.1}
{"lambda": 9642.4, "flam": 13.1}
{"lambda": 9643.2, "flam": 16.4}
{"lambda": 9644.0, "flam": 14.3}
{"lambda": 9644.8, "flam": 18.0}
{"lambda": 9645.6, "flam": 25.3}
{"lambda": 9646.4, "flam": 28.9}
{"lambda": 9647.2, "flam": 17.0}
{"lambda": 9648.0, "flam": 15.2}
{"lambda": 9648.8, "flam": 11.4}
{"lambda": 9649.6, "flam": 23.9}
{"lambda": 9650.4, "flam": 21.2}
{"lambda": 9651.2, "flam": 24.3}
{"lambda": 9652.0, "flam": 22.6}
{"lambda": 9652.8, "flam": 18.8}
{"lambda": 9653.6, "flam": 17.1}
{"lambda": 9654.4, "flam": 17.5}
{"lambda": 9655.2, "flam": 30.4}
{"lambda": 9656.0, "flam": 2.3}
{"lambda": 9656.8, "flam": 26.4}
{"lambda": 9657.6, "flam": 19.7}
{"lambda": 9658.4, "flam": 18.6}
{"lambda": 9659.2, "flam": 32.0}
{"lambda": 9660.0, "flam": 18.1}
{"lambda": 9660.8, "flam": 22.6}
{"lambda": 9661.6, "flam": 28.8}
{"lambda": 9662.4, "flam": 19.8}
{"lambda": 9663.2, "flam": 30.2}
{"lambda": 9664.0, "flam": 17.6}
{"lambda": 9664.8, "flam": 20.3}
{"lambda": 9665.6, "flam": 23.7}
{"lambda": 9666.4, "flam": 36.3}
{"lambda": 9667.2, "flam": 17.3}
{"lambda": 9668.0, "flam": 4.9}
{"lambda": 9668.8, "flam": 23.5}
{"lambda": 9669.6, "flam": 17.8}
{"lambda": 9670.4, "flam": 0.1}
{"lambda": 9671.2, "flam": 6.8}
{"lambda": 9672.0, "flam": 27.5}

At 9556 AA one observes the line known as [O III] 5007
